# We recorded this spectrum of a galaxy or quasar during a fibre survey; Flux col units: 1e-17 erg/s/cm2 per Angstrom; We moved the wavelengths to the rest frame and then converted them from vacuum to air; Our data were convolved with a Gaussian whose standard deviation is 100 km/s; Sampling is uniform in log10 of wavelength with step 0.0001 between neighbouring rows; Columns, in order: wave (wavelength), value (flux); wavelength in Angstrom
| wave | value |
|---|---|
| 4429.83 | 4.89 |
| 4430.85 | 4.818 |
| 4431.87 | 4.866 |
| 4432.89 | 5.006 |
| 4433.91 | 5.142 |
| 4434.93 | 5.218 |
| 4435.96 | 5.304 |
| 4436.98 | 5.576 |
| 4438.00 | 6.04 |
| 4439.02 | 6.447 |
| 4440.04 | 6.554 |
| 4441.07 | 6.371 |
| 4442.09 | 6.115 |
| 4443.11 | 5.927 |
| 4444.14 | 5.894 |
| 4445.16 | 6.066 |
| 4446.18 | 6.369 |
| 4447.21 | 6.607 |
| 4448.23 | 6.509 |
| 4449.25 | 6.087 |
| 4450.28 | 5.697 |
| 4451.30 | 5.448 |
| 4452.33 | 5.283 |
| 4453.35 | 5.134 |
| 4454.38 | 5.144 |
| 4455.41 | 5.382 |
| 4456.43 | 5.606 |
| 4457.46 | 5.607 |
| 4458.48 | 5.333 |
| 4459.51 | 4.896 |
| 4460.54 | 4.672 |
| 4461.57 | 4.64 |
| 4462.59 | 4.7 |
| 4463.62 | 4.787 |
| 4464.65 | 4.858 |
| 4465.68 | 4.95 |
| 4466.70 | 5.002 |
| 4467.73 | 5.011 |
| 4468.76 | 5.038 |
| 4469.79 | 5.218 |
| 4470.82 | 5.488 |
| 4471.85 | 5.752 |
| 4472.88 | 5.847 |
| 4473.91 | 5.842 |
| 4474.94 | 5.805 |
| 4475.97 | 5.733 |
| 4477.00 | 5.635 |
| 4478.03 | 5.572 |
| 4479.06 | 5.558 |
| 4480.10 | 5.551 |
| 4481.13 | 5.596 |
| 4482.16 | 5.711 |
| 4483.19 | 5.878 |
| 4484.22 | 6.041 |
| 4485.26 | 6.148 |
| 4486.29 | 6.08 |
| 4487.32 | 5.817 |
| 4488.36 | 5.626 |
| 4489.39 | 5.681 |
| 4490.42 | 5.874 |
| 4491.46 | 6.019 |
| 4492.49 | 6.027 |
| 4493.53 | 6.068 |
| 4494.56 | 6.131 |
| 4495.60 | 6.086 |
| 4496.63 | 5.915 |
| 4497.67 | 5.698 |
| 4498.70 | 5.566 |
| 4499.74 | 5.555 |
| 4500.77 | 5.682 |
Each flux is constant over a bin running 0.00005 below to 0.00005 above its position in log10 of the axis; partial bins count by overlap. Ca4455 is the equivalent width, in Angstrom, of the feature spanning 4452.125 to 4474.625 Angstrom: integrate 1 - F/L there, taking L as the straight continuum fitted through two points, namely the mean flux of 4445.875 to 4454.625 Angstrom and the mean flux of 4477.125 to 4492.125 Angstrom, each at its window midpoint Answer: 2.37 Angstrom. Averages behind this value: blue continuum 5.81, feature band 5.2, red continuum 5.79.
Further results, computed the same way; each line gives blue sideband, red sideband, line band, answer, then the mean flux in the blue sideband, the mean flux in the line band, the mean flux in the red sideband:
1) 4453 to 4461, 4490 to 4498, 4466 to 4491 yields 0.10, 5.22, 5.64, 5.98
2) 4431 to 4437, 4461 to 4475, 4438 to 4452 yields -2.71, 5.13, 6.14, 5.19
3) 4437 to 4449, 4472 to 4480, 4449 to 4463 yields 1.81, 6.24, 5.25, 5.7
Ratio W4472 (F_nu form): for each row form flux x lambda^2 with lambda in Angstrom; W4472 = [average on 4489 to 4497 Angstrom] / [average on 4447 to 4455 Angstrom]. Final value 1.1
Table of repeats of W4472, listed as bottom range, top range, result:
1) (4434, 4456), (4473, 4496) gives 1.02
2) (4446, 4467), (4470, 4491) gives 1.09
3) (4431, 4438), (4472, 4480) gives 1.11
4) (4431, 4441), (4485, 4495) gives 1.09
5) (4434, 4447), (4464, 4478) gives 0.92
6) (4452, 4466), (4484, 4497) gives 1.19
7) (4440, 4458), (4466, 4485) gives 0.96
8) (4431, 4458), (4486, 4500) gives 1.05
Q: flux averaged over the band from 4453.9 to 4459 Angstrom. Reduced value 5.42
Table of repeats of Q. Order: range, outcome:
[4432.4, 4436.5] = 5.16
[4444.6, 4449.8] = 6.32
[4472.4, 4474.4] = 5.84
